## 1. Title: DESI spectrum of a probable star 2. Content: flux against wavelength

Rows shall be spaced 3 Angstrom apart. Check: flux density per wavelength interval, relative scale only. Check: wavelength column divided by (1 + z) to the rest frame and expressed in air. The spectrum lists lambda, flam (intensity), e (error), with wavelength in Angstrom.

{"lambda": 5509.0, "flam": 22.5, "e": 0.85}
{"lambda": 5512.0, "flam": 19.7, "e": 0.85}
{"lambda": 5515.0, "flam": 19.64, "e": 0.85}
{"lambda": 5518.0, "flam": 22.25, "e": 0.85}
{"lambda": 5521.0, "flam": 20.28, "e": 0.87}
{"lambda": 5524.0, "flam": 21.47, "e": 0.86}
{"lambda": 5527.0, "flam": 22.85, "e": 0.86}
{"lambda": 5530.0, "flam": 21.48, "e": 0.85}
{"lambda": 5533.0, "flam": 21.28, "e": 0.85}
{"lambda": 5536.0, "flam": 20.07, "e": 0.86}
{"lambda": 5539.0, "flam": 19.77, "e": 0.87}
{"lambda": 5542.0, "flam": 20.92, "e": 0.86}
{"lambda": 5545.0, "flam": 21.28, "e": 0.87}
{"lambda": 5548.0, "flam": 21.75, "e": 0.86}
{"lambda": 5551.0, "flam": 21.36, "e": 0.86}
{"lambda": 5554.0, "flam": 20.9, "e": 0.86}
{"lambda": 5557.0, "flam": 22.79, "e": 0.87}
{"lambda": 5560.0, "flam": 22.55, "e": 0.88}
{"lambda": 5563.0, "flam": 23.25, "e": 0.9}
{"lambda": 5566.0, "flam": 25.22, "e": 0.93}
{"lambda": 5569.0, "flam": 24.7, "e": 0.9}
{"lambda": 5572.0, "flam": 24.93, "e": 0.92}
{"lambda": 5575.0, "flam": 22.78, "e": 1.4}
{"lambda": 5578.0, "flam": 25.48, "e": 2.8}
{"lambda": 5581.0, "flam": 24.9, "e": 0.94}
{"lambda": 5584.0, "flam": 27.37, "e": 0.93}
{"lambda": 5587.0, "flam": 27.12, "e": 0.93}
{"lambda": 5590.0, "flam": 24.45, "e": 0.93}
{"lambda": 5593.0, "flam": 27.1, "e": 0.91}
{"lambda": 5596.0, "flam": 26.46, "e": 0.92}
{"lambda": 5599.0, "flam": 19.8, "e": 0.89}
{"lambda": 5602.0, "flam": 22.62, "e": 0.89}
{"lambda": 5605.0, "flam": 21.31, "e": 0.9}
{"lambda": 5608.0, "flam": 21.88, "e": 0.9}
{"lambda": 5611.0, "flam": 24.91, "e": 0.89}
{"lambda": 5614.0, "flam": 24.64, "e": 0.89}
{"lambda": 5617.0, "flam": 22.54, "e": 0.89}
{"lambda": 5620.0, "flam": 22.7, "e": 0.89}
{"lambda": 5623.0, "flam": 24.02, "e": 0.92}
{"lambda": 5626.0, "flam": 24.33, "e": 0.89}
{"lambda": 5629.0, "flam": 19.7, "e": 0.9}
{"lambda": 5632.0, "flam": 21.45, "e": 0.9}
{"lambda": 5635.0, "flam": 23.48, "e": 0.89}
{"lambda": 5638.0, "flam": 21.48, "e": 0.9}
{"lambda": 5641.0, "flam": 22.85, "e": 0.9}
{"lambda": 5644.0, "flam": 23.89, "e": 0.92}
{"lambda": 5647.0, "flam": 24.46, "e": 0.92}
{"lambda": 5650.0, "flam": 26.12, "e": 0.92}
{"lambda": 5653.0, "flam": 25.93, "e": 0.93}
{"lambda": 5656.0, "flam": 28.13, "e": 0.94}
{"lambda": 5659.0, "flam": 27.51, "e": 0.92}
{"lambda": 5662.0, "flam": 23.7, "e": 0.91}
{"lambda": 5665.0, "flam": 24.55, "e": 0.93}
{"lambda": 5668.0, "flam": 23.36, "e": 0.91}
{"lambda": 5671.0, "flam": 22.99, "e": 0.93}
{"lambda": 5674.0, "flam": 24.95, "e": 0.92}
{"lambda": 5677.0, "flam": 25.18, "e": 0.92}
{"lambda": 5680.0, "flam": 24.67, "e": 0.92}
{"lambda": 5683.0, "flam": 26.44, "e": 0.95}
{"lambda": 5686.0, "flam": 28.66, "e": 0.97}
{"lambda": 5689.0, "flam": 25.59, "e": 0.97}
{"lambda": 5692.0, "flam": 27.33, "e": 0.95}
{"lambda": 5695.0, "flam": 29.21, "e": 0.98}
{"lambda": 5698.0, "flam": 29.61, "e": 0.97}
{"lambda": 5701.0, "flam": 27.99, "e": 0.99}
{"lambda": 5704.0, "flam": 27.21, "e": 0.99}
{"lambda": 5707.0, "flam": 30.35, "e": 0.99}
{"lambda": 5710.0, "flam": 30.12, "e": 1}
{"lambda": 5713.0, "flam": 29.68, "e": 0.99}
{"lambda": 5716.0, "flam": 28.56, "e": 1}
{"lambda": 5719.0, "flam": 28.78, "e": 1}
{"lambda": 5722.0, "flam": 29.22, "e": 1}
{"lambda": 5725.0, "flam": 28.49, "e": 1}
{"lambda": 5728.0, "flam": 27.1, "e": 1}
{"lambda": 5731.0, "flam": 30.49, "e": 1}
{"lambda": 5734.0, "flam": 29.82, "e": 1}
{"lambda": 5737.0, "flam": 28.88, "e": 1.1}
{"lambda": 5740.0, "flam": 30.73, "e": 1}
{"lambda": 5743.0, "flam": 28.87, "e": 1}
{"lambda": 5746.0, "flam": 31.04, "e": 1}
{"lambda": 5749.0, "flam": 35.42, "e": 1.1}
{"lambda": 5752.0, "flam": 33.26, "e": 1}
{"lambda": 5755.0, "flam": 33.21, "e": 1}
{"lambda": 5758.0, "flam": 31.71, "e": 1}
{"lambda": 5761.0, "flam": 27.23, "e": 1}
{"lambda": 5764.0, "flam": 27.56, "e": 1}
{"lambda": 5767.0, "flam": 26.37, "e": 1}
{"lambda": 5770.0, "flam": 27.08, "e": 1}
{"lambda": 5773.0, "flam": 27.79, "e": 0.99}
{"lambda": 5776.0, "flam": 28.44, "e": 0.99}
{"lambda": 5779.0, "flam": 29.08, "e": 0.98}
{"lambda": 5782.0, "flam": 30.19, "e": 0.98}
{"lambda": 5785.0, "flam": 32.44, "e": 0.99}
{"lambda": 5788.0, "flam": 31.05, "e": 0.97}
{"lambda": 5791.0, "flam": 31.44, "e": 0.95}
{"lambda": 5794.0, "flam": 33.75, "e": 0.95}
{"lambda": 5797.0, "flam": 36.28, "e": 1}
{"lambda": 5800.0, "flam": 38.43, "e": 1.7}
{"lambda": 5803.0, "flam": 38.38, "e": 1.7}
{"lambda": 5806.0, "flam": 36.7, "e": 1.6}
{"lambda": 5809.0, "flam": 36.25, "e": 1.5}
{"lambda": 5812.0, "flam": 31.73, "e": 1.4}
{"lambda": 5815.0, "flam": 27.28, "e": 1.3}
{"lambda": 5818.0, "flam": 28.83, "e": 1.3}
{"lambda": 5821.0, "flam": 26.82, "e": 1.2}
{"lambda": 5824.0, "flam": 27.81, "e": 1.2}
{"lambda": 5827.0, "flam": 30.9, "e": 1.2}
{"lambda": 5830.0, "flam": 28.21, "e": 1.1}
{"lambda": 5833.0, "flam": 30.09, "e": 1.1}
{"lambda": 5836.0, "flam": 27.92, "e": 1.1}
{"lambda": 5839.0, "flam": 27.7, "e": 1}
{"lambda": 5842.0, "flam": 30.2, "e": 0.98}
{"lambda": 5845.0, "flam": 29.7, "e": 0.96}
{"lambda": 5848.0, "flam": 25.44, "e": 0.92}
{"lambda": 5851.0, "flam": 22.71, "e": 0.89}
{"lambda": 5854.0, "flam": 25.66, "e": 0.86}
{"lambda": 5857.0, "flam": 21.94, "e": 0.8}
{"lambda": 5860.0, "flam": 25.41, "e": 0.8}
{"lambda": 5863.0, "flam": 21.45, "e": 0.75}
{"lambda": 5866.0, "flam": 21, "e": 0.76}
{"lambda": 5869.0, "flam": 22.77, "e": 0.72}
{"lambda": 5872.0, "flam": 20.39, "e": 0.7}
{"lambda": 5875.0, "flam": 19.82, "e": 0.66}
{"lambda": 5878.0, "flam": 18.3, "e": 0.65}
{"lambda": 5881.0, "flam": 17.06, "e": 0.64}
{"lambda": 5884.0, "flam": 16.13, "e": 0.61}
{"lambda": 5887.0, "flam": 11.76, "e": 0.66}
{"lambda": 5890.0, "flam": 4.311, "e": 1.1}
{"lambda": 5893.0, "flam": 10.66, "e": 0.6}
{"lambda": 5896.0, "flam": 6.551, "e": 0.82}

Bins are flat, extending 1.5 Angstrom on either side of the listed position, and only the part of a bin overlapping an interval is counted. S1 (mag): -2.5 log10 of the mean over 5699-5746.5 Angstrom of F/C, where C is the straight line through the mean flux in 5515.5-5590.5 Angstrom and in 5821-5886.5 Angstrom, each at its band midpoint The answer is -0.23 mag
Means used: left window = 22.8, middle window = 29.2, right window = 24.2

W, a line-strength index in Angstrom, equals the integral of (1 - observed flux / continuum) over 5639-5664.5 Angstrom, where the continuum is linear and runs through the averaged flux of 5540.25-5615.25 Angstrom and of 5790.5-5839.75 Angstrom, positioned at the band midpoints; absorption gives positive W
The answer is 0.9 Angstrom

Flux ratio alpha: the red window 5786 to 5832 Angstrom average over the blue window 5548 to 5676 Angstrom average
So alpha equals 1.35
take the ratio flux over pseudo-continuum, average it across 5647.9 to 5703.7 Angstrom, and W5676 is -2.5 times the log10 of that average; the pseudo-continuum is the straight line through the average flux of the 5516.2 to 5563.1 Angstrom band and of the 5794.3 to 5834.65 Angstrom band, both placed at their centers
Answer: 0.02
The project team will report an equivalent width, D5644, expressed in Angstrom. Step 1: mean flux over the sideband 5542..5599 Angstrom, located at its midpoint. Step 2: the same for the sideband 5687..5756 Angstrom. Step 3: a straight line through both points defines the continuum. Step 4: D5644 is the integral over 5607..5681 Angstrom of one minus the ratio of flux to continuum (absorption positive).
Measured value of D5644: 7.5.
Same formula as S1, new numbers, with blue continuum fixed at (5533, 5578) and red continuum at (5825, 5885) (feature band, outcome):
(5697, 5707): -0.22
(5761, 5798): -0.25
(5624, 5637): 0.03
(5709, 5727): -0.24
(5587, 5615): -0.06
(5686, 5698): -0.20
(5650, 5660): -0.17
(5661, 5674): -0.03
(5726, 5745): -0.24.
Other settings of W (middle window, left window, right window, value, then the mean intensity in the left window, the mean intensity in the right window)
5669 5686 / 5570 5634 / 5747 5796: 1.0 Angstrom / 23.8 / 30.4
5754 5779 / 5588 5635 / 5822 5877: -4.0 Angstrom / 23.2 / 25.5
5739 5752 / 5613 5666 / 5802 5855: -2.2 Angstrom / 24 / 29.5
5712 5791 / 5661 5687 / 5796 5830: -1.9 Angstrom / 24.9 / 32.4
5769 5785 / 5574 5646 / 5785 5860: -0.1 Angstrom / 23.6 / 30.2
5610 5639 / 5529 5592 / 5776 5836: 2.8 Angstrom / 23.1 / 31.7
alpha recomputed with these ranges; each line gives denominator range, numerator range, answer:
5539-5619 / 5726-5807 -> 1.33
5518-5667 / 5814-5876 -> 1.11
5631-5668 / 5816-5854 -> 1.14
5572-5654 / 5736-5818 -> 1.32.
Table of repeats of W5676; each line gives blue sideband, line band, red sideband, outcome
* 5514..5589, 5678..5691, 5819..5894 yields -0.16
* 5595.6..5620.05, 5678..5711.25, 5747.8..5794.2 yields -0.04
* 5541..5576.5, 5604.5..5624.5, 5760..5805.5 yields 0.07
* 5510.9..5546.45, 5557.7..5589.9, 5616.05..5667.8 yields -0.12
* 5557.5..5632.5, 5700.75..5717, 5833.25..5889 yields -0.24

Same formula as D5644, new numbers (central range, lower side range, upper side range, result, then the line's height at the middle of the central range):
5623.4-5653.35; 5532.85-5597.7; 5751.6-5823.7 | 3.17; 26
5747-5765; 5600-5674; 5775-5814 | -0.30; 31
